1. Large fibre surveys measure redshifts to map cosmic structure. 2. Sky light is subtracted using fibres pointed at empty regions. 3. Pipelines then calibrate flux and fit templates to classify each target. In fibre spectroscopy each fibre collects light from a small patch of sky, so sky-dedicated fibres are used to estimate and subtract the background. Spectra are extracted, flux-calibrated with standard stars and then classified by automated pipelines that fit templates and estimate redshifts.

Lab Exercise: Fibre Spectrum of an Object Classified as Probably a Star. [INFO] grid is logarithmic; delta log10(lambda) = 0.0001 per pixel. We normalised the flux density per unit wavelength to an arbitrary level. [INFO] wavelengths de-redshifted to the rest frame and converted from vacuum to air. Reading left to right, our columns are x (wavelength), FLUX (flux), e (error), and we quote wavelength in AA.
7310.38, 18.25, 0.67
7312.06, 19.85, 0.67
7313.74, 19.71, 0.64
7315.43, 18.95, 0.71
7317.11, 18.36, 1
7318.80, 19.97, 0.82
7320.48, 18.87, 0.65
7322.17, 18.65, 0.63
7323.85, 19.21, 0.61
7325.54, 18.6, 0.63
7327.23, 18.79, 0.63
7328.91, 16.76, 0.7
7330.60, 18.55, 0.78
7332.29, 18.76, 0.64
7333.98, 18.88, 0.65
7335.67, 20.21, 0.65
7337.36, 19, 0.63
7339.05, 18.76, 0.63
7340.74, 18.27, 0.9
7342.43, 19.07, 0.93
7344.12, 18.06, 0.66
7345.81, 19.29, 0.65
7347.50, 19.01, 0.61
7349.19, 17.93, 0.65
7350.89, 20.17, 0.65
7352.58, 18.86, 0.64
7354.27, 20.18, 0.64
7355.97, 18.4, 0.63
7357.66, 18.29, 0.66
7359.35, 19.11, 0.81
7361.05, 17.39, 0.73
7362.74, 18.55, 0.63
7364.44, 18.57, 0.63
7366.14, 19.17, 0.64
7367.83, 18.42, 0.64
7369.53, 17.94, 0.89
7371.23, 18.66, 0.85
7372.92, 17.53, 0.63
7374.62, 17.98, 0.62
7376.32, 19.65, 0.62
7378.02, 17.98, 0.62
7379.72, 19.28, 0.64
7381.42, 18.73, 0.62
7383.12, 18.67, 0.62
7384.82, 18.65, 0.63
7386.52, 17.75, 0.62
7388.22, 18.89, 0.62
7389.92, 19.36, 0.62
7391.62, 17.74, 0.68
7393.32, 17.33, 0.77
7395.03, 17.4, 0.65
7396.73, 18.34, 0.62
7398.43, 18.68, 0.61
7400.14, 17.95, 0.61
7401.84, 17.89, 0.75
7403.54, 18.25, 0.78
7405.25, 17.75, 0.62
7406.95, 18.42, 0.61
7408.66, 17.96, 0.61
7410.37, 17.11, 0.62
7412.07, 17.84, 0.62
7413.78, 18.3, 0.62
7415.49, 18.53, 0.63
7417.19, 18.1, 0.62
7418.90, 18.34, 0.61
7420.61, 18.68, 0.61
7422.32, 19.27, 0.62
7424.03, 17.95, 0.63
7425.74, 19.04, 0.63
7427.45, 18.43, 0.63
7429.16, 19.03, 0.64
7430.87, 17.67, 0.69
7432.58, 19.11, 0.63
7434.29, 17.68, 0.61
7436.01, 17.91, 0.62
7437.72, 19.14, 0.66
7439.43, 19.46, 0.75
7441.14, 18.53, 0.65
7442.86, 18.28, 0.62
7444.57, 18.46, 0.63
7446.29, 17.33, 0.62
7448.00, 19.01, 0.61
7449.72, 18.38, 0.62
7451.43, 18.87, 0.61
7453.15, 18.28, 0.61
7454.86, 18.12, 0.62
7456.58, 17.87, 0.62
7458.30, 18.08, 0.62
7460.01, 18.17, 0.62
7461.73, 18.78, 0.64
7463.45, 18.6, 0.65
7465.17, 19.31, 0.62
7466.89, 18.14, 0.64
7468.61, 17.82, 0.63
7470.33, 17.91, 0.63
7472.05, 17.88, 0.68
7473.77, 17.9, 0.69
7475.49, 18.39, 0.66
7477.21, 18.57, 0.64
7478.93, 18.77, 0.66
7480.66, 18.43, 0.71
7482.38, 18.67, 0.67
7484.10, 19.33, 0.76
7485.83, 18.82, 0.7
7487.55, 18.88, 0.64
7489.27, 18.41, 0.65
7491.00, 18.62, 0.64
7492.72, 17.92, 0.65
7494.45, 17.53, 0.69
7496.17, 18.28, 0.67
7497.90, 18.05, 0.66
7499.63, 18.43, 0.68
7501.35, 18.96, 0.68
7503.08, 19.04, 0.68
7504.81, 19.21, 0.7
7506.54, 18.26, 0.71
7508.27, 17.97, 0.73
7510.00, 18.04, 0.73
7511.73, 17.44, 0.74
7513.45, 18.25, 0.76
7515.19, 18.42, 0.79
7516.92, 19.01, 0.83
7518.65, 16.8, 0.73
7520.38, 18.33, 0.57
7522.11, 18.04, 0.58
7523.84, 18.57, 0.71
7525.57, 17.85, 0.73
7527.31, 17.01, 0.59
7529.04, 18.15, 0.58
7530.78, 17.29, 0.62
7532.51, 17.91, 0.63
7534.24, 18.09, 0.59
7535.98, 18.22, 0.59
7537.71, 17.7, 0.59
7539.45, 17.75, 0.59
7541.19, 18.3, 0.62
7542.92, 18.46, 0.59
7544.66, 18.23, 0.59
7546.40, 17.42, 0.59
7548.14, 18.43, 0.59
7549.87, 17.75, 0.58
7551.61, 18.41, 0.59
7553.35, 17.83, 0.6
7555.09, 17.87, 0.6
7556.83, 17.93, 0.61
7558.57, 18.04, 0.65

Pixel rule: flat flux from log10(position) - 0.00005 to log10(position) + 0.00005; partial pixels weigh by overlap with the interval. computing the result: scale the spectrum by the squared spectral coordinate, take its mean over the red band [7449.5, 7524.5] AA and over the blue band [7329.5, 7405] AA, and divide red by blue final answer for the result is 1.02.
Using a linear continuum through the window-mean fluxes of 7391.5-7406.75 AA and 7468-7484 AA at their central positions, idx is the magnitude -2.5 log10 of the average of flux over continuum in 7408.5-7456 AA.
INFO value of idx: -0.02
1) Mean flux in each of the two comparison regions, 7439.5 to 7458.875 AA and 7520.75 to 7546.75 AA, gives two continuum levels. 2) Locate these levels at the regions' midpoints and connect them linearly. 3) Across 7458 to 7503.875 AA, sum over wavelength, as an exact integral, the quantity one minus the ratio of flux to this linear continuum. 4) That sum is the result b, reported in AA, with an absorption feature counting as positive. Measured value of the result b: -0.61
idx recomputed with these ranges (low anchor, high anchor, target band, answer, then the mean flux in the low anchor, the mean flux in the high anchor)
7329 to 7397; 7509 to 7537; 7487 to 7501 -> -0.01 mag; 18.6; 18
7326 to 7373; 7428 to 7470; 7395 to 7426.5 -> 0.02 mag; 18.7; 18.4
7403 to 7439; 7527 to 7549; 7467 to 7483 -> -0.01 mag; 18.3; 17.9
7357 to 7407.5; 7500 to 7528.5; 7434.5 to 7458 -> -0.01 mag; 18.3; 18.2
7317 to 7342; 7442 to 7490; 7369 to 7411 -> 0.02 mag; 18.8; 18.4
